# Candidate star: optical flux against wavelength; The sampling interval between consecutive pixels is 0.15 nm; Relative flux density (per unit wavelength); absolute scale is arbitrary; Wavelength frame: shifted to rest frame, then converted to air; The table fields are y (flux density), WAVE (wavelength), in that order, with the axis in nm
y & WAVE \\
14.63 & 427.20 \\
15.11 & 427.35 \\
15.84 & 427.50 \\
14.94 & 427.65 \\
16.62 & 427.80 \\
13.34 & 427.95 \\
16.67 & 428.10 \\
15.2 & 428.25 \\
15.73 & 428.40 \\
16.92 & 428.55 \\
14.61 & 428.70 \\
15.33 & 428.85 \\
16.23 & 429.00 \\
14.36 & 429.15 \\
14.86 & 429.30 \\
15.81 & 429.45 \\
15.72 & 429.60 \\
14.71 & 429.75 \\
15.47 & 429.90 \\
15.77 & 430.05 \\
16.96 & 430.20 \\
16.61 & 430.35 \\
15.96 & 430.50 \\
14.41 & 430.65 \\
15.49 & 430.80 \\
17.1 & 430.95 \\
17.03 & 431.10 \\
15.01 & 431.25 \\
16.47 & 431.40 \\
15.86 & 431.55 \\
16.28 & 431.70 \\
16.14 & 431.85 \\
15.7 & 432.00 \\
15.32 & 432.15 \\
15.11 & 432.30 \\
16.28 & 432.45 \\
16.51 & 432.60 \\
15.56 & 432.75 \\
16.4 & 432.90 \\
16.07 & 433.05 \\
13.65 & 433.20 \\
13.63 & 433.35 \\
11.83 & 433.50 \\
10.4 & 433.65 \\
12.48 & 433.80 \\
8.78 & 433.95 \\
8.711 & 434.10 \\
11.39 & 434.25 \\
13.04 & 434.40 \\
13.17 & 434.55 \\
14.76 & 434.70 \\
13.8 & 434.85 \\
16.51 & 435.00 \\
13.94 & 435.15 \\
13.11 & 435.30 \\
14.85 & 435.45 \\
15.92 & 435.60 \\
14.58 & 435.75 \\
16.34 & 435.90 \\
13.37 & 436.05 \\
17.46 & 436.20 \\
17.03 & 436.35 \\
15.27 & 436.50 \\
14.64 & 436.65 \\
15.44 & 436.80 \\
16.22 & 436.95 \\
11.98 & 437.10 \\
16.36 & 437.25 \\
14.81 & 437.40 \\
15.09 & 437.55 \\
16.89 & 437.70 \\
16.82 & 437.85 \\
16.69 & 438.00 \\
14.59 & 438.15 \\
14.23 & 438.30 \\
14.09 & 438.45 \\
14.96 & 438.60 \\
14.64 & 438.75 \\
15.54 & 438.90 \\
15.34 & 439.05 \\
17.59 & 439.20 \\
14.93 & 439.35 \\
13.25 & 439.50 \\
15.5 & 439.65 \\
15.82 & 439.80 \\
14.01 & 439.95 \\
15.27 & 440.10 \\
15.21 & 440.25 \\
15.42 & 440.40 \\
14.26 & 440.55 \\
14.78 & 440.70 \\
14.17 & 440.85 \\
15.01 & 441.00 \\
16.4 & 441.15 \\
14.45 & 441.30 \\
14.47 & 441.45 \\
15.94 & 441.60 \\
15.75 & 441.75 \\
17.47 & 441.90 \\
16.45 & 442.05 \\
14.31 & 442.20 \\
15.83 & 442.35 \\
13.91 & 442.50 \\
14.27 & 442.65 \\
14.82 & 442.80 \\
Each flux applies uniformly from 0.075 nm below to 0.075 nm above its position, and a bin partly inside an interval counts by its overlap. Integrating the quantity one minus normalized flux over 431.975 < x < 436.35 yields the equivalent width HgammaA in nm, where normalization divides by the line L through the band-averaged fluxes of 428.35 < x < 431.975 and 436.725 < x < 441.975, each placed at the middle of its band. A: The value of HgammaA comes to 0.40 nm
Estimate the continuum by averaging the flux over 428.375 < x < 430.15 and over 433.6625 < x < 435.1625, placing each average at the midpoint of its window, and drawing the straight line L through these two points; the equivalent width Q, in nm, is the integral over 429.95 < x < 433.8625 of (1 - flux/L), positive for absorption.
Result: -0.38 nm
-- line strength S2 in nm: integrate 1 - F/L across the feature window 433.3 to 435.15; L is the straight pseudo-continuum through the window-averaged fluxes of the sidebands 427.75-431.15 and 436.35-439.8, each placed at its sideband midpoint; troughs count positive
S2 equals 0.363 nm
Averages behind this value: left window 15.7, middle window 12.4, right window 15.3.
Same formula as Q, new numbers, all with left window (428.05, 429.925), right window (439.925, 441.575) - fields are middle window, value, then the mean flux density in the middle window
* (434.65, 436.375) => 0.01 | 15.1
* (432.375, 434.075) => 0.18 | 13.6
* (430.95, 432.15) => -0.06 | 16.1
